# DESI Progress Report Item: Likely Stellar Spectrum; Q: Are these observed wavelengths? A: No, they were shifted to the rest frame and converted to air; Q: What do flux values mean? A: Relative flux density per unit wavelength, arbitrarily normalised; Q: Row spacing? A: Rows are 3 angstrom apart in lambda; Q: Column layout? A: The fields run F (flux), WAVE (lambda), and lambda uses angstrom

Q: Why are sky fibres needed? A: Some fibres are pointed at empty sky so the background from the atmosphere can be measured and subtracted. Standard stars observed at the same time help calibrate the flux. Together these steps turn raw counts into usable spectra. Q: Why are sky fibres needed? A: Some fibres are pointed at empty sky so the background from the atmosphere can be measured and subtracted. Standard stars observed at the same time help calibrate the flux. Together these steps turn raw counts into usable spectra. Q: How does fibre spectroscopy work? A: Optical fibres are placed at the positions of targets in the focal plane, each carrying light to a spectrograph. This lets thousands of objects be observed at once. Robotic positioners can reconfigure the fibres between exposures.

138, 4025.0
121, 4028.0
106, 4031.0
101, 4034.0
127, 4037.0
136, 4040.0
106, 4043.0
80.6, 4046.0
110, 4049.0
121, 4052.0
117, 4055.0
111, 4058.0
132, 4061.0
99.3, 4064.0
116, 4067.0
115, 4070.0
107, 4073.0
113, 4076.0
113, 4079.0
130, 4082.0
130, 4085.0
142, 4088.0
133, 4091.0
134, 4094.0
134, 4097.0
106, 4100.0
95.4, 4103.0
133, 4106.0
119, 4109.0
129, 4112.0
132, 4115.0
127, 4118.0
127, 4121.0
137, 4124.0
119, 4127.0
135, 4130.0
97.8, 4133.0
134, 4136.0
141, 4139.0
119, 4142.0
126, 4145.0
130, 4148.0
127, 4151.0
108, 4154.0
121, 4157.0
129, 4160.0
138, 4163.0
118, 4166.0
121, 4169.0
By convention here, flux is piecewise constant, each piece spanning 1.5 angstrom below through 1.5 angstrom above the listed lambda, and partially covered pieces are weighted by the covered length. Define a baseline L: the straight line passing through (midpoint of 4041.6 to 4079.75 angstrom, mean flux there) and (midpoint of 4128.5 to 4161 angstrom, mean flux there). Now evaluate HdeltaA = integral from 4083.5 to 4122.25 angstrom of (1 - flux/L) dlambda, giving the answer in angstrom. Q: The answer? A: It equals -2.9 angstrom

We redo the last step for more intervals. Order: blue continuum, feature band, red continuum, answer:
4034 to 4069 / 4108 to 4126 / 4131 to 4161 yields -1.2 angstrom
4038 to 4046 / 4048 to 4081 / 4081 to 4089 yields 2.6 angstrom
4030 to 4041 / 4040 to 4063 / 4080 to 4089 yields 1.8 angstrom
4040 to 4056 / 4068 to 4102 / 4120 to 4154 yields -1.9 angstrom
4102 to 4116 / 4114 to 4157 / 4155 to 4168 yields -0.5 angstrom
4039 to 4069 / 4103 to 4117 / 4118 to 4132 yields 0.0 angstrom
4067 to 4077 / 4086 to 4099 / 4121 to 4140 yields -1.9 angstrom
